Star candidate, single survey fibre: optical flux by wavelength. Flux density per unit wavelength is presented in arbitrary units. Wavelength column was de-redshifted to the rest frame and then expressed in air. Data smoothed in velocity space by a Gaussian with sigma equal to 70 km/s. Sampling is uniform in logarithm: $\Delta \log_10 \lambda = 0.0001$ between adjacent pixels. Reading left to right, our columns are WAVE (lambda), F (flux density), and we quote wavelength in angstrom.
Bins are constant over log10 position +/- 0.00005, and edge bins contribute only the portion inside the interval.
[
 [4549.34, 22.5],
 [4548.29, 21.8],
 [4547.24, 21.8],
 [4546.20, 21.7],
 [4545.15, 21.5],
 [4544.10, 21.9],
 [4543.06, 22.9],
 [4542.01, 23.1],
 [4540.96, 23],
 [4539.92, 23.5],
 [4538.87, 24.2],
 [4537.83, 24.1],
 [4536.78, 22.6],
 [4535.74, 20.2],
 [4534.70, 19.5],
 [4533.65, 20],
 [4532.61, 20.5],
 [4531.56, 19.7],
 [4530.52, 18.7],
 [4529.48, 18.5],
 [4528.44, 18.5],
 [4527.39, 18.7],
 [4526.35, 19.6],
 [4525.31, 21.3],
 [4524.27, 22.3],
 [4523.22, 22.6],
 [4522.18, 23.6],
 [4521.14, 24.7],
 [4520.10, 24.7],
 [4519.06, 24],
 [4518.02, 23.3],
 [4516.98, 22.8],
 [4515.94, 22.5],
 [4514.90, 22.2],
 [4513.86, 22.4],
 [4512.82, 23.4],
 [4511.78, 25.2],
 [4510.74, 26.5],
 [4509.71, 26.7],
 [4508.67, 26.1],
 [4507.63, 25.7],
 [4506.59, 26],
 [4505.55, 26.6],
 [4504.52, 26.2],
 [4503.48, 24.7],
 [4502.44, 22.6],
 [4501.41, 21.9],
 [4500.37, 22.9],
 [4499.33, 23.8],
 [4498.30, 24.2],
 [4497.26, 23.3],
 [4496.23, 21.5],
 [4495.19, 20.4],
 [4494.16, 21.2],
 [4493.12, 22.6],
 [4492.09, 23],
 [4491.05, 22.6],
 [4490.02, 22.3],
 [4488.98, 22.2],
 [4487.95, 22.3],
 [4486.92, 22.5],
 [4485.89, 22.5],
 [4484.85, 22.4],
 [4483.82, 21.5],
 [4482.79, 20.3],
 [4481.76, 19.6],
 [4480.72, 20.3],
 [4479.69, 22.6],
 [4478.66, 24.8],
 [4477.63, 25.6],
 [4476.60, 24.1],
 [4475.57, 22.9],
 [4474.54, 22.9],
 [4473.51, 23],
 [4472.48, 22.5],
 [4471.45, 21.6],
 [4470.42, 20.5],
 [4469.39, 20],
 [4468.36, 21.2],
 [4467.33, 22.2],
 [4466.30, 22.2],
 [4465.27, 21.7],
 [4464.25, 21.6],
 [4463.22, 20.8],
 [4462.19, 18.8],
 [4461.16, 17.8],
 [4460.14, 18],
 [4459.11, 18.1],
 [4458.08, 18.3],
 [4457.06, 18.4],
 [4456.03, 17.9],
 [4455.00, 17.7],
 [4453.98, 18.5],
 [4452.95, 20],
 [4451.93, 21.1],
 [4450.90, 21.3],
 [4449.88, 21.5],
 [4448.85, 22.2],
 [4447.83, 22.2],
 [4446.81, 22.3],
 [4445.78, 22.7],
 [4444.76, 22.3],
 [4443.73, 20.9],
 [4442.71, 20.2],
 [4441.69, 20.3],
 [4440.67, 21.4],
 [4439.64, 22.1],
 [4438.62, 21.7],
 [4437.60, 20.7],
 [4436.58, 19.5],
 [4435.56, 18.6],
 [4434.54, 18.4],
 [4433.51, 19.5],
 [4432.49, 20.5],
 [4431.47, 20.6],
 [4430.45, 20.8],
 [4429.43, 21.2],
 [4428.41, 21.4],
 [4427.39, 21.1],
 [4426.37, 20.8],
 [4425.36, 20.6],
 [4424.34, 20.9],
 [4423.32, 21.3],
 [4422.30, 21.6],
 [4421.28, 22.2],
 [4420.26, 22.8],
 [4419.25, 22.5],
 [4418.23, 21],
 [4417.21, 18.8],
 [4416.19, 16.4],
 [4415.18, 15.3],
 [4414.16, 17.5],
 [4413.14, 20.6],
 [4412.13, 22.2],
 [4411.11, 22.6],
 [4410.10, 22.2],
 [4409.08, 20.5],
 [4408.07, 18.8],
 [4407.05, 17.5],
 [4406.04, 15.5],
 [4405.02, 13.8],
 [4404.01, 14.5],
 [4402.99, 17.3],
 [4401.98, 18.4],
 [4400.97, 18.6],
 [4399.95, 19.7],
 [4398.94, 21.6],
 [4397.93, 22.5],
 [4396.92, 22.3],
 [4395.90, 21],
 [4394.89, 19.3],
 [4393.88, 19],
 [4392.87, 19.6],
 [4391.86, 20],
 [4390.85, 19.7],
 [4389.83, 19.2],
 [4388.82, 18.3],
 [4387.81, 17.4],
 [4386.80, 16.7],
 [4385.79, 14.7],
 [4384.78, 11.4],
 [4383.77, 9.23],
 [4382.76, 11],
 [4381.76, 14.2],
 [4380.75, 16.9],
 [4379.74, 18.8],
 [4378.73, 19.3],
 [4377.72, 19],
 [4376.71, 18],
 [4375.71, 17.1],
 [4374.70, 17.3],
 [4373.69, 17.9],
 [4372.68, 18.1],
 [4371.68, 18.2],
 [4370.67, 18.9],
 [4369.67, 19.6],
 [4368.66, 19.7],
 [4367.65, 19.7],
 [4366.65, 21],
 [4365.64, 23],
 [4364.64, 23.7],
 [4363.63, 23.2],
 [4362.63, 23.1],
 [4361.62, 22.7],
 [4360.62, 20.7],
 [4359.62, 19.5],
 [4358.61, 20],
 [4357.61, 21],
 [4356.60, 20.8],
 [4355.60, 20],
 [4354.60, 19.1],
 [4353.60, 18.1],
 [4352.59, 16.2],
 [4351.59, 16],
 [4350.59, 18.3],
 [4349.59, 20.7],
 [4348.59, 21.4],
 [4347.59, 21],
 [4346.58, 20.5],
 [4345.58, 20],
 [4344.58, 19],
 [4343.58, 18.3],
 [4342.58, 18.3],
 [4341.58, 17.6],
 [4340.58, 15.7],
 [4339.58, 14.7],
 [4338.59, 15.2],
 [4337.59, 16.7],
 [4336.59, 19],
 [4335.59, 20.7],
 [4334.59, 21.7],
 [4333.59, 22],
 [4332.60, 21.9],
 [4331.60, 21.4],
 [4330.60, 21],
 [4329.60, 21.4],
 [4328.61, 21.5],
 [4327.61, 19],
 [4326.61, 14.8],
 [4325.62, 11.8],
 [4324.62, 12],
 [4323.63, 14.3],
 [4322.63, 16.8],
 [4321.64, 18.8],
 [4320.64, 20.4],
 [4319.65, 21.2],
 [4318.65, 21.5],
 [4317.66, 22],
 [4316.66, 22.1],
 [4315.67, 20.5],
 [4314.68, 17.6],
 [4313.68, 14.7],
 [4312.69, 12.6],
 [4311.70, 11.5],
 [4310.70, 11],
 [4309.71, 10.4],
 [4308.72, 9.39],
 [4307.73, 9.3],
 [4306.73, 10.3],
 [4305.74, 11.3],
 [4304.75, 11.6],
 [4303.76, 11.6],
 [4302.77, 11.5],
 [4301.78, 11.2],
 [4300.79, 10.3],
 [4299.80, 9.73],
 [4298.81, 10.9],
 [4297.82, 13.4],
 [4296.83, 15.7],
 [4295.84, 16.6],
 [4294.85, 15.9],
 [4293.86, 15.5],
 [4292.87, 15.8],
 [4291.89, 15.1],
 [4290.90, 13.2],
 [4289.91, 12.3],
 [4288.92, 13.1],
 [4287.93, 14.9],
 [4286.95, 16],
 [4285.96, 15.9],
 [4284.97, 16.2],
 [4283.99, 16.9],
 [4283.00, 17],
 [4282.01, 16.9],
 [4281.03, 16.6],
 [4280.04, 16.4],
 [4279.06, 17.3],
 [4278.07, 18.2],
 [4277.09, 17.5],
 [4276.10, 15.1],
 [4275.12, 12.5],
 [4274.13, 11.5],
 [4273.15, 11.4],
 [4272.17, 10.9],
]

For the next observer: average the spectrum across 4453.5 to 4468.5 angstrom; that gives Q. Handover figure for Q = 19.5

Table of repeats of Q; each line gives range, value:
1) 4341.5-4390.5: 18.7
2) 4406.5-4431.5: 20.4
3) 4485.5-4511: 23.6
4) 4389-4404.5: 19.5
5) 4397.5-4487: 20.5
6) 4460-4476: 21.2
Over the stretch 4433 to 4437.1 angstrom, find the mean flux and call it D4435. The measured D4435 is 19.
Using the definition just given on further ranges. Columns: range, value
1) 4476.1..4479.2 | 24.8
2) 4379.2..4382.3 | 16.6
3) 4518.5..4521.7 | 24.5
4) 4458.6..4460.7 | 18.1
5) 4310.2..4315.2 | 13.5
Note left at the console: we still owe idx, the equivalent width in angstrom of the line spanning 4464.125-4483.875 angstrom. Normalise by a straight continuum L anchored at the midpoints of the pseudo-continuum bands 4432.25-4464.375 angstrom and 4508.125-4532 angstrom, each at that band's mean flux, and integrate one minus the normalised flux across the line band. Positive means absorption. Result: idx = -1.0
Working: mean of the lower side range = 20.1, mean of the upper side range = 22.5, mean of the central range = 22.1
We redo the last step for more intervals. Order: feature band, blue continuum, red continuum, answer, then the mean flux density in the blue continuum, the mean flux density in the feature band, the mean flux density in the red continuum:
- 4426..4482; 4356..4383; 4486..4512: 3.3 angstrom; 19.4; 20.9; 23.7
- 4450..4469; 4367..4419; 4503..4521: 1.8 angstrom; 18.2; 19.8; 24.7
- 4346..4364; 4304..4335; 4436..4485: -2.4 angstrom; 16.6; 20.1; 21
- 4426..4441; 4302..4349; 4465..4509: 0.2 angstrom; 16.9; 20.5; 22.8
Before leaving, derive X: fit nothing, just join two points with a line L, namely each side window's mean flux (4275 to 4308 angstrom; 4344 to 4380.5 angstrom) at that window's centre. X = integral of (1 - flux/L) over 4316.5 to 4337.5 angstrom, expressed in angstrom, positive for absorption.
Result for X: -2.8 angstrom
